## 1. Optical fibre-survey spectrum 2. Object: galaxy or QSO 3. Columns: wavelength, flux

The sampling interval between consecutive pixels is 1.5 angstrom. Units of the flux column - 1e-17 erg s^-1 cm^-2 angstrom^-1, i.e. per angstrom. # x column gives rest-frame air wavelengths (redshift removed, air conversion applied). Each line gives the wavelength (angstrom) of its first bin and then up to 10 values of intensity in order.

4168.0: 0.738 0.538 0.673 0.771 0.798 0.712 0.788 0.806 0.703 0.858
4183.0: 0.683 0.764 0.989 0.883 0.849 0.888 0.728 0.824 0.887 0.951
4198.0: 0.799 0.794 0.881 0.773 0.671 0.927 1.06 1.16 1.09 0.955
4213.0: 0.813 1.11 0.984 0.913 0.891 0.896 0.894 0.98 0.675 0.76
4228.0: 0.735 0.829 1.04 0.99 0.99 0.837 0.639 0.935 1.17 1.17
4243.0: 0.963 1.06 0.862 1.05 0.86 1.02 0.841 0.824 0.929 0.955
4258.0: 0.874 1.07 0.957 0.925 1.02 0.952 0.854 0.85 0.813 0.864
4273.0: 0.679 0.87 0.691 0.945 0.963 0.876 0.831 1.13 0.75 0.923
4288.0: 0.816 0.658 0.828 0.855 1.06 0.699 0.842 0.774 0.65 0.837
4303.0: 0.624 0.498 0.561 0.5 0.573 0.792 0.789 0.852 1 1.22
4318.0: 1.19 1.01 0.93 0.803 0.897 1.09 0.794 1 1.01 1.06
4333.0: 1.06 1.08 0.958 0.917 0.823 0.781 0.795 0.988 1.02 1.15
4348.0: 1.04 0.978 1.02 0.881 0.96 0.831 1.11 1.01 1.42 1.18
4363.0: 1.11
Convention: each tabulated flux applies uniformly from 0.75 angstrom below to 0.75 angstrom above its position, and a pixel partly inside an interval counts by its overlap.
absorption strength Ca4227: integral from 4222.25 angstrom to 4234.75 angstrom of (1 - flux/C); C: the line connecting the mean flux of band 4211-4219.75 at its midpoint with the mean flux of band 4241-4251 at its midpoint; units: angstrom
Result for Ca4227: 1.2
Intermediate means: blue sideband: 0.944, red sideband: 0.993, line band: 0.876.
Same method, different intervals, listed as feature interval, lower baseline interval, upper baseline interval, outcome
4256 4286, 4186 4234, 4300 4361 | 0.5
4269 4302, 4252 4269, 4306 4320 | 2.2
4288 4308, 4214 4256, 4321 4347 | 4.5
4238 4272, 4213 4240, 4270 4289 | -2.9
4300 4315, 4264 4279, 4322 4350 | 3.7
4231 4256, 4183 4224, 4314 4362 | -0.6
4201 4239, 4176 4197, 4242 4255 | -0.7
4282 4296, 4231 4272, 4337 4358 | 1.2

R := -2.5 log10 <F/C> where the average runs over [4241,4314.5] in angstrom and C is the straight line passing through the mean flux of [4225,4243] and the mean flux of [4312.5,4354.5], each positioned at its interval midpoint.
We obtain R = 0.11 mag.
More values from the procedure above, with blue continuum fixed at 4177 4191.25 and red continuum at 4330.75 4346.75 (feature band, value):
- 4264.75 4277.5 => 0.09 mag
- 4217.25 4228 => 0.01 mag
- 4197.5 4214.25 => -0.08 mag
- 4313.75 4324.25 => -0.07 mag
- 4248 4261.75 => -0.05 mag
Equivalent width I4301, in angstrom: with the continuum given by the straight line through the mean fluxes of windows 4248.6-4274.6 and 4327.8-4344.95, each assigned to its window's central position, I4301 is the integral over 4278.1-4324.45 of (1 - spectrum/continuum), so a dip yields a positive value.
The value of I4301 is 4.9 angstrom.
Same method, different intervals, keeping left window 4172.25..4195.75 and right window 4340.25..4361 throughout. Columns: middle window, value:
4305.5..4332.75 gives 2.0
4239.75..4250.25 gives -1.6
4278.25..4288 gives 0.2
